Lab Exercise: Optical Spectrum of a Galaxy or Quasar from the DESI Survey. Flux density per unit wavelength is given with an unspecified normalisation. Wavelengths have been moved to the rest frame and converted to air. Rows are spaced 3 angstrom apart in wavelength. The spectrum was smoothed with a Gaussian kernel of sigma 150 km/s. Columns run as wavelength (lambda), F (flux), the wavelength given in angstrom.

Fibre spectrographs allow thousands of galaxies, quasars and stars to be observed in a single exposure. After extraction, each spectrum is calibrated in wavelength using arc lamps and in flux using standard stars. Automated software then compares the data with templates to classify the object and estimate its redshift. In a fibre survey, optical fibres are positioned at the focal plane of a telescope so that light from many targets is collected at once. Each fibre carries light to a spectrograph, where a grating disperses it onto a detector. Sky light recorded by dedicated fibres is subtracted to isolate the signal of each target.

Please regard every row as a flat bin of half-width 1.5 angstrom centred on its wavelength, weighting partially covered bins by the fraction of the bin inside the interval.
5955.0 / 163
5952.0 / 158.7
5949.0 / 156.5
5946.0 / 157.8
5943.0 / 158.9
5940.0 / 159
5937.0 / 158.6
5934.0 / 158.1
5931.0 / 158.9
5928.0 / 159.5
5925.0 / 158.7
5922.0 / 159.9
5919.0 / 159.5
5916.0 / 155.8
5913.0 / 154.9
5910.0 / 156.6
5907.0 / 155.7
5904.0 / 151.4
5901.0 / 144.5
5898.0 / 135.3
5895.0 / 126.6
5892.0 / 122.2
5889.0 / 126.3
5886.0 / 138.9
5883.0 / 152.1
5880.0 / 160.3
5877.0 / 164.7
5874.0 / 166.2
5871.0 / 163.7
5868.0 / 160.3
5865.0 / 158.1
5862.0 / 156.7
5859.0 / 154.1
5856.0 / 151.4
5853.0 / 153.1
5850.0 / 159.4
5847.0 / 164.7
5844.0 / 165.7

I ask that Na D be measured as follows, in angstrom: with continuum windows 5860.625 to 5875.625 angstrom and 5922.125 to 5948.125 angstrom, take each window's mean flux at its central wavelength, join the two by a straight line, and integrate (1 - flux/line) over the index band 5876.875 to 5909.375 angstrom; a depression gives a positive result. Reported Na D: 3.5 angstrom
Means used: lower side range 161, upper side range 159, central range 143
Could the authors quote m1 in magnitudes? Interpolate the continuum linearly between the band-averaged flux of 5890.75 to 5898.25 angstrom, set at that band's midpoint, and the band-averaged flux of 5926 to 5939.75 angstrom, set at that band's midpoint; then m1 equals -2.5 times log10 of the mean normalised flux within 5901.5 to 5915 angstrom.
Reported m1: -0.12 mag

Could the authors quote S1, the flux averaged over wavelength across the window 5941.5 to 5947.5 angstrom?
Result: 158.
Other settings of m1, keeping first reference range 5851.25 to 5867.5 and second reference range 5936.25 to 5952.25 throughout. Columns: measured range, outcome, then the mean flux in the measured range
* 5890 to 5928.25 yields 0.06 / 149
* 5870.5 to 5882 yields -0.05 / 163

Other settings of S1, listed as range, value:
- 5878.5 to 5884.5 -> 156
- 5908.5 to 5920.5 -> 157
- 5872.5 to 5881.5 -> 164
